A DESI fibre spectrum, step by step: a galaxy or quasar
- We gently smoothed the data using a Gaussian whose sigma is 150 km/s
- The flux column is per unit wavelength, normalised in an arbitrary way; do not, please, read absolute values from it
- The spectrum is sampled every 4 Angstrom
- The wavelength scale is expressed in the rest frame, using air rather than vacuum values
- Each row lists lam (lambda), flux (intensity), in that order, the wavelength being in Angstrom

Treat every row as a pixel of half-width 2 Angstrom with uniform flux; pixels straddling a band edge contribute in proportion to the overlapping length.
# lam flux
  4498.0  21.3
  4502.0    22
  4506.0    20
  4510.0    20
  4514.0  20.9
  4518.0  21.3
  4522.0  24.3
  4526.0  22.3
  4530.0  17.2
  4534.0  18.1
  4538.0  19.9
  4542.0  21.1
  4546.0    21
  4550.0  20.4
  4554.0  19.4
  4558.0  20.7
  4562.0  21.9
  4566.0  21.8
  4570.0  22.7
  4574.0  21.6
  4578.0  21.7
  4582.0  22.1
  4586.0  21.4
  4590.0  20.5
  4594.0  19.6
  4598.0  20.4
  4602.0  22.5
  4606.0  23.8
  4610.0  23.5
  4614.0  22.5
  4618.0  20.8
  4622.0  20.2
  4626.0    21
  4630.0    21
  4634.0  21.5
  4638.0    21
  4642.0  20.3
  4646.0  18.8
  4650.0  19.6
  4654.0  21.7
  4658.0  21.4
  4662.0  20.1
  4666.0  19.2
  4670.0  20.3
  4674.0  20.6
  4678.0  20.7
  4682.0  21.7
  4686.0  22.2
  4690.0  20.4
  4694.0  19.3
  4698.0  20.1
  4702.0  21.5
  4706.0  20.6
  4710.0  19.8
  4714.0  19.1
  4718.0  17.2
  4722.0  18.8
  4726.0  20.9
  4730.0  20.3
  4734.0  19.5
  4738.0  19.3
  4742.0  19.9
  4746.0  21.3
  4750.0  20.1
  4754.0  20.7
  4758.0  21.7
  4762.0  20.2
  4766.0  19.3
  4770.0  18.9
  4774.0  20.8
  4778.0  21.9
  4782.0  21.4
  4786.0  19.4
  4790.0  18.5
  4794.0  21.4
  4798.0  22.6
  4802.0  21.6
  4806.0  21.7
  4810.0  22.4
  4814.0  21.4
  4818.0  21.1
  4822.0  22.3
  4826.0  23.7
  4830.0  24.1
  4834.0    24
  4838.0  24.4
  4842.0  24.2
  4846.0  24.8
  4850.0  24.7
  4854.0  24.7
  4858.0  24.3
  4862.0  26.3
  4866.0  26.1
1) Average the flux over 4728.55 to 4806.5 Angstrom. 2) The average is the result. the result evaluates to 20.5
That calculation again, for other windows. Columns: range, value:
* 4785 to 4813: 21.2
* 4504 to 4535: 20.6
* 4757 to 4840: 21.6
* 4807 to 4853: 23.4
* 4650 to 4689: 20.8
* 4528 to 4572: 20.4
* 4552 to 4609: 21.5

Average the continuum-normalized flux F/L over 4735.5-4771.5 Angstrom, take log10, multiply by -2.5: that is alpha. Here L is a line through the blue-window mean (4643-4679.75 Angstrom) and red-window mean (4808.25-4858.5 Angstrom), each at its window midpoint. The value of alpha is 0.10 mag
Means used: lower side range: 20.3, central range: 20.2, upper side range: 23.5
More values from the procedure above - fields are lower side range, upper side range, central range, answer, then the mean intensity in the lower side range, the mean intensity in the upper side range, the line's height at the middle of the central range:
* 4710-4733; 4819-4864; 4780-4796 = 0.096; 19.3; 24.2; 22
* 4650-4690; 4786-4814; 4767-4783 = 0.027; 20.8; 21.2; 21.1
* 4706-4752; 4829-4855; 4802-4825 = 0.066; 19.7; 24.4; 23.2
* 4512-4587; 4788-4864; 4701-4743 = 0.136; 21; 23.1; 22.3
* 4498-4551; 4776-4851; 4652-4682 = 0.045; 20.7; 22.4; 21.5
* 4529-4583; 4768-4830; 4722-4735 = 0.058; 20.7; 21.4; 21.2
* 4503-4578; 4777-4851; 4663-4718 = 0.072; 20.9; 22.4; 21.7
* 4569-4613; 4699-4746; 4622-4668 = 0.025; 21.8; 19.8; 21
